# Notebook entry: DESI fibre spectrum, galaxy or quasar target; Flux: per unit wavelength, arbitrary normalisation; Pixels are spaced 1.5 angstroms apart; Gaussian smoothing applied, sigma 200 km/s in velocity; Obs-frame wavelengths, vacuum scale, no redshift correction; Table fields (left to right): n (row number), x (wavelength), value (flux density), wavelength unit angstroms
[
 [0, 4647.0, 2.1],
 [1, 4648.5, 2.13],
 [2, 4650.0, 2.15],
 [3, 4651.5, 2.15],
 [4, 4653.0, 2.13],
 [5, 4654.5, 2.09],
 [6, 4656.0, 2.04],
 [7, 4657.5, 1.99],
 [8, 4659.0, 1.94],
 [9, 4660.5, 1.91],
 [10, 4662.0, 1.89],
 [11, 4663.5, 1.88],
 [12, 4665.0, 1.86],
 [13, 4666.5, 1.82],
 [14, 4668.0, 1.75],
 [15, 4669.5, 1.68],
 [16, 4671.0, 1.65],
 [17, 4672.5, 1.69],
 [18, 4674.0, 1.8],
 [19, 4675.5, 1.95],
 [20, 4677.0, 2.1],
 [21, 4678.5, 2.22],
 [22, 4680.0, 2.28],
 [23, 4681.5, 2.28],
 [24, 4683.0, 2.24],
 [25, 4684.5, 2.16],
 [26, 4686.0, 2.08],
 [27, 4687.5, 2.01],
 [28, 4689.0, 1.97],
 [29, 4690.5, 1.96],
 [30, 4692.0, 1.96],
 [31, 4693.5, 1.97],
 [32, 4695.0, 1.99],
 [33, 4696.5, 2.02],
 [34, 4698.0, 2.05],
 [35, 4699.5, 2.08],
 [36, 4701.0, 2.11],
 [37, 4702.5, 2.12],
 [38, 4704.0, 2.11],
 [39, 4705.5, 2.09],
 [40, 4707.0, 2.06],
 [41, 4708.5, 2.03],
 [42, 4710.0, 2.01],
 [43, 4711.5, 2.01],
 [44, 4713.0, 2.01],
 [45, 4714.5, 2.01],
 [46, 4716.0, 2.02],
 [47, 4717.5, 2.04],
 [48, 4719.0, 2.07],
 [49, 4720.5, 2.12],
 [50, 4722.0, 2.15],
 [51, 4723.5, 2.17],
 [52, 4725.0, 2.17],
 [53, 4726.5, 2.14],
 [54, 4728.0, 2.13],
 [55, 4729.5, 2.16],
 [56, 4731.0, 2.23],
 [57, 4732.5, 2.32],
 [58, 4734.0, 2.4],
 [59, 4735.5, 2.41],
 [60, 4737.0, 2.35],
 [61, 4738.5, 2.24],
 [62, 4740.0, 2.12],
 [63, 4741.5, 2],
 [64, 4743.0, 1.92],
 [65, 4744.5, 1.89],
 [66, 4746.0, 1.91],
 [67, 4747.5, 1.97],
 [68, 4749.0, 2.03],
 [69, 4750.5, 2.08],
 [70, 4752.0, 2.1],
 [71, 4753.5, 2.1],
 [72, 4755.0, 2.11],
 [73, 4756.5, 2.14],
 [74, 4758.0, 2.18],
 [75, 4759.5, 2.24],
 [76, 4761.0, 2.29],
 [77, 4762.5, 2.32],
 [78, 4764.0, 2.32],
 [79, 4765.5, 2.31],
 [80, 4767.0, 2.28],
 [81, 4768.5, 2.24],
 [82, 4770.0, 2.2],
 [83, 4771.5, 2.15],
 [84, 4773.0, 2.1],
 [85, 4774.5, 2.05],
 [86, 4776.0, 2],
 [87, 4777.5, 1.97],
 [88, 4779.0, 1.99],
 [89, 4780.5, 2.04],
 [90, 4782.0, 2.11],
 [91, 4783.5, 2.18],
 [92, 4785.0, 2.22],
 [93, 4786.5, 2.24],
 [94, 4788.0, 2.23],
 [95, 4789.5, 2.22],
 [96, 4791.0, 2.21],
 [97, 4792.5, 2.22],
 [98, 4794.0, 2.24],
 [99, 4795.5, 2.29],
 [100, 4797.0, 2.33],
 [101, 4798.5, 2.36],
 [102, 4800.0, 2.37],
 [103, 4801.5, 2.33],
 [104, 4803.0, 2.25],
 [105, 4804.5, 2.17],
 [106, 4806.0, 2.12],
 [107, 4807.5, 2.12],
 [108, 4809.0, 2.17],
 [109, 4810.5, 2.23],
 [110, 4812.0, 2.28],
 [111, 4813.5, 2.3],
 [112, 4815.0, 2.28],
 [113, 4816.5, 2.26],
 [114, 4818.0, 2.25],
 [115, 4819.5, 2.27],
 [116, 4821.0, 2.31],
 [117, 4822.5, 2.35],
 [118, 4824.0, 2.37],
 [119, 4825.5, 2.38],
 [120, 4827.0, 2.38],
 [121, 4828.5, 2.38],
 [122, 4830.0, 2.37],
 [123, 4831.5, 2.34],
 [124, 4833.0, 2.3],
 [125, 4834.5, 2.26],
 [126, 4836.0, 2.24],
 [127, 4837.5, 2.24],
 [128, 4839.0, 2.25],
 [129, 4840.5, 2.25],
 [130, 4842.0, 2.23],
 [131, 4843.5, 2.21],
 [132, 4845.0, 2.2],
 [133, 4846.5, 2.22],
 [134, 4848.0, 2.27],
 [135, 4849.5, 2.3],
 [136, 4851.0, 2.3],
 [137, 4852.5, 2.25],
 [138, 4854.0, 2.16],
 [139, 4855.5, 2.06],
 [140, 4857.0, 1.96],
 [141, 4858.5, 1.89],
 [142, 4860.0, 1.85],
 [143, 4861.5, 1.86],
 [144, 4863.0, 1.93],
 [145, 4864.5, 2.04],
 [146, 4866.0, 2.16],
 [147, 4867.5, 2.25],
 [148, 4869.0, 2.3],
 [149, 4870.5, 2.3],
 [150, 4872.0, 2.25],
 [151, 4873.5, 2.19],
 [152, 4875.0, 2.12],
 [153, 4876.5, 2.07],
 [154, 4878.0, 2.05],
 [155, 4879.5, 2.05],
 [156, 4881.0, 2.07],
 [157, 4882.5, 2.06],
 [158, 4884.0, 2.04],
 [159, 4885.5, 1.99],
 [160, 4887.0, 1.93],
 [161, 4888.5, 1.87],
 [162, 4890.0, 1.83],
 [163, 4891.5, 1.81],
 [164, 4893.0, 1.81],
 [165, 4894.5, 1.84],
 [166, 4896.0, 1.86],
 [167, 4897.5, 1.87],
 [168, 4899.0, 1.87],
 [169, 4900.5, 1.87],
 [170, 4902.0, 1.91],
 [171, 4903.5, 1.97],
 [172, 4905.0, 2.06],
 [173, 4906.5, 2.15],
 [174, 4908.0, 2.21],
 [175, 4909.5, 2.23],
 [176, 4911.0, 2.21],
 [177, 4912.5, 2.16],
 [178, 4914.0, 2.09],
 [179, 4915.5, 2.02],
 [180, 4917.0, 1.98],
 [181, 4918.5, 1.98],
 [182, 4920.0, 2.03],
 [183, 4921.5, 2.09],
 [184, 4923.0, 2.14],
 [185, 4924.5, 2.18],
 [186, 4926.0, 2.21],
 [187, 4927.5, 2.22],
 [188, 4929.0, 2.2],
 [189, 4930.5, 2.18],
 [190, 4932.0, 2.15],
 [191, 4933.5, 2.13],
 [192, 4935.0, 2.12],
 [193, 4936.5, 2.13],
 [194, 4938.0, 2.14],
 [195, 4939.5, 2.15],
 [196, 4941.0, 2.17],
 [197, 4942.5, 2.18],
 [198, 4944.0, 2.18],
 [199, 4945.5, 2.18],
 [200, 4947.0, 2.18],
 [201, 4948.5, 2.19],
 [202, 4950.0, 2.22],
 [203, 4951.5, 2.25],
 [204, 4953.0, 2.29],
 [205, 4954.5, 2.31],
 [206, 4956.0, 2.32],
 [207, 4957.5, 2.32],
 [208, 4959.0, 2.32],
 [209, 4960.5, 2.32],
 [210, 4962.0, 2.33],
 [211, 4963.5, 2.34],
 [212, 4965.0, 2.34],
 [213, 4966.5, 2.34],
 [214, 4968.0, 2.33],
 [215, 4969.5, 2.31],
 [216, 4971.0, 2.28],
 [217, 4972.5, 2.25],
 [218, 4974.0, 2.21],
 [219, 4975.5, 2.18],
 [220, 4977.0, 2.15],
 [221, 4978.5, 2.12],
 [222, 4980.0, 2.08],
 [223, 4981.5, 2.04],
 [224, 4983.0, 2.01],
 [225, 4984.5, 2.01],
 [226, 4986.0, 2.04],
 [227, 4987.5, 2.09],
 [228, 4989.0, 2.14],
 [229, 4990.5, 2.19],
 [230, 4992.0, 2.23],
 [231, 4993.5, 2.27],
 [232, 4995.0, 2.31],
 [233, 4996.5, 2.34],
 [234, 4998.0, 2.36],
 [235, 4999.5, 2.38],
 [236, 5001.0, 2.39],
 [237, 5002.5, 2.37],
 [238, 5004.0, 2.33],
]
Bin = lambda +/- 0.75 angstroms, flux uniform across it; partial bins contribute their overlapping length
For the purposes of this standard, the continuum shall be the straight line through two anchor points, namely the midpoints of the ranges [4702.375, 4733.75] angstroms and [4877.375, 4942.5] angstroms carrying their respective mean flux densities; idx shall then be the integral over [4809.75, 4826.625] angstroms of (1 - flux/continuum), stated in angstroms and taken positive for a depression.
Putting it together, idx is -1.8 angstroms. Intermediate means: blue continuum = 2.11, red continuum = 2.05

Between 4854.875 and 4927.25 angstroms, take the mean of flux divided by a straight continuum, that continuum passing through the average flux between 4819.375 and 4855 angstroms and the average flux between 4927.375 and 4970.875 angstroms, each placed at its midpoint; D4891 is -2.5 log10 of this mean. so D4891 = 0.11 mag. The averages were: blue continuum 2.28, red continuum 2.24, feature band 2.04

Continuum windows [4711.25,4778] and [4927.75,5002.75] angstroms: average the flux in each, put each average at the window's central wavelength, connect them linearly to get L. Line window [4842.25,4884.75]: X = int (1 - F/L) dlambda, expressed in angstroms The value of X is 1.2 angstroms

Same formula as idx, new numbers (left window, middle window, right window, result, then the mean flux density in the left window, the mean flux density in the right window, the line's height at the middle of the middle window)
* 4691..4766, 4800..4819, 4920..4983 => -0.8 angstroms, 2.11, 2.21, 2.15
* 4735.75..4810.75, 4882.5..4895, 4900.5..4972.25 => 1.6 angstroms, 2.17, 2.18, 2.18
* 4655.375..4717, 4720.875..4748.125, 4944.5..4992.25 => -1.6 angstroms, 2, 2.22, 2.03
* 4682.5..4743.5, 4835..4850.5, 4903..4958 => -0.8 angstroms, 2.1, 2.16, 2.14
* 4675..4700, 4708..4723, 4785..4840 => 0.5 angstroms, 2.08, 2.27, 2.12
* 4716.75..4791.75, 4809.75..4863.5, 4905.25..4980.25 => -1.3 angstroms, 2.15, 2.2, 2.17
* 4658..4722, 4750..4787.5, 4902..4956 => -2.0 angstroms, 2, 2.15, 2.05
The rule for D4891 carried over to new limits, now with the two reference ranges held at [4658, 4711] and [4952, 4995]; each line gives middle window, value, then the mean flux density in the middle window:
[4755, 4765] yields -0.09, 2.24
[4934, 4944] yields 0.02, 2.15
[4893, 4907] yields 0.13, 1.92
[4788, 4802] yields -0.10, 2.28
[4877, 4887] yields 0.06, 2.04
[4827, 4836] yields -0.11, 2.33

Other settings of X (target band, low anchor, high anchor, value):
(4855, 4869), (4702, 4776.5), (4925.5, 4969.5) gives 1.13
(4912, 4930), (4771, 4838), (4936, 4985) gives 0.92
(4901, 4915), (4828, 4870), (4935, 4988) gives 0.58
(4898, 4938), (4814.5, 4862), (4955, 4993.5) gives 2.24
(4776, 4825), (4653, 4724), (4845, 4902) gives -4.71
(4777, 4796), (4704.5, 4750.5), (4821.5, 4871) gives -0.09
